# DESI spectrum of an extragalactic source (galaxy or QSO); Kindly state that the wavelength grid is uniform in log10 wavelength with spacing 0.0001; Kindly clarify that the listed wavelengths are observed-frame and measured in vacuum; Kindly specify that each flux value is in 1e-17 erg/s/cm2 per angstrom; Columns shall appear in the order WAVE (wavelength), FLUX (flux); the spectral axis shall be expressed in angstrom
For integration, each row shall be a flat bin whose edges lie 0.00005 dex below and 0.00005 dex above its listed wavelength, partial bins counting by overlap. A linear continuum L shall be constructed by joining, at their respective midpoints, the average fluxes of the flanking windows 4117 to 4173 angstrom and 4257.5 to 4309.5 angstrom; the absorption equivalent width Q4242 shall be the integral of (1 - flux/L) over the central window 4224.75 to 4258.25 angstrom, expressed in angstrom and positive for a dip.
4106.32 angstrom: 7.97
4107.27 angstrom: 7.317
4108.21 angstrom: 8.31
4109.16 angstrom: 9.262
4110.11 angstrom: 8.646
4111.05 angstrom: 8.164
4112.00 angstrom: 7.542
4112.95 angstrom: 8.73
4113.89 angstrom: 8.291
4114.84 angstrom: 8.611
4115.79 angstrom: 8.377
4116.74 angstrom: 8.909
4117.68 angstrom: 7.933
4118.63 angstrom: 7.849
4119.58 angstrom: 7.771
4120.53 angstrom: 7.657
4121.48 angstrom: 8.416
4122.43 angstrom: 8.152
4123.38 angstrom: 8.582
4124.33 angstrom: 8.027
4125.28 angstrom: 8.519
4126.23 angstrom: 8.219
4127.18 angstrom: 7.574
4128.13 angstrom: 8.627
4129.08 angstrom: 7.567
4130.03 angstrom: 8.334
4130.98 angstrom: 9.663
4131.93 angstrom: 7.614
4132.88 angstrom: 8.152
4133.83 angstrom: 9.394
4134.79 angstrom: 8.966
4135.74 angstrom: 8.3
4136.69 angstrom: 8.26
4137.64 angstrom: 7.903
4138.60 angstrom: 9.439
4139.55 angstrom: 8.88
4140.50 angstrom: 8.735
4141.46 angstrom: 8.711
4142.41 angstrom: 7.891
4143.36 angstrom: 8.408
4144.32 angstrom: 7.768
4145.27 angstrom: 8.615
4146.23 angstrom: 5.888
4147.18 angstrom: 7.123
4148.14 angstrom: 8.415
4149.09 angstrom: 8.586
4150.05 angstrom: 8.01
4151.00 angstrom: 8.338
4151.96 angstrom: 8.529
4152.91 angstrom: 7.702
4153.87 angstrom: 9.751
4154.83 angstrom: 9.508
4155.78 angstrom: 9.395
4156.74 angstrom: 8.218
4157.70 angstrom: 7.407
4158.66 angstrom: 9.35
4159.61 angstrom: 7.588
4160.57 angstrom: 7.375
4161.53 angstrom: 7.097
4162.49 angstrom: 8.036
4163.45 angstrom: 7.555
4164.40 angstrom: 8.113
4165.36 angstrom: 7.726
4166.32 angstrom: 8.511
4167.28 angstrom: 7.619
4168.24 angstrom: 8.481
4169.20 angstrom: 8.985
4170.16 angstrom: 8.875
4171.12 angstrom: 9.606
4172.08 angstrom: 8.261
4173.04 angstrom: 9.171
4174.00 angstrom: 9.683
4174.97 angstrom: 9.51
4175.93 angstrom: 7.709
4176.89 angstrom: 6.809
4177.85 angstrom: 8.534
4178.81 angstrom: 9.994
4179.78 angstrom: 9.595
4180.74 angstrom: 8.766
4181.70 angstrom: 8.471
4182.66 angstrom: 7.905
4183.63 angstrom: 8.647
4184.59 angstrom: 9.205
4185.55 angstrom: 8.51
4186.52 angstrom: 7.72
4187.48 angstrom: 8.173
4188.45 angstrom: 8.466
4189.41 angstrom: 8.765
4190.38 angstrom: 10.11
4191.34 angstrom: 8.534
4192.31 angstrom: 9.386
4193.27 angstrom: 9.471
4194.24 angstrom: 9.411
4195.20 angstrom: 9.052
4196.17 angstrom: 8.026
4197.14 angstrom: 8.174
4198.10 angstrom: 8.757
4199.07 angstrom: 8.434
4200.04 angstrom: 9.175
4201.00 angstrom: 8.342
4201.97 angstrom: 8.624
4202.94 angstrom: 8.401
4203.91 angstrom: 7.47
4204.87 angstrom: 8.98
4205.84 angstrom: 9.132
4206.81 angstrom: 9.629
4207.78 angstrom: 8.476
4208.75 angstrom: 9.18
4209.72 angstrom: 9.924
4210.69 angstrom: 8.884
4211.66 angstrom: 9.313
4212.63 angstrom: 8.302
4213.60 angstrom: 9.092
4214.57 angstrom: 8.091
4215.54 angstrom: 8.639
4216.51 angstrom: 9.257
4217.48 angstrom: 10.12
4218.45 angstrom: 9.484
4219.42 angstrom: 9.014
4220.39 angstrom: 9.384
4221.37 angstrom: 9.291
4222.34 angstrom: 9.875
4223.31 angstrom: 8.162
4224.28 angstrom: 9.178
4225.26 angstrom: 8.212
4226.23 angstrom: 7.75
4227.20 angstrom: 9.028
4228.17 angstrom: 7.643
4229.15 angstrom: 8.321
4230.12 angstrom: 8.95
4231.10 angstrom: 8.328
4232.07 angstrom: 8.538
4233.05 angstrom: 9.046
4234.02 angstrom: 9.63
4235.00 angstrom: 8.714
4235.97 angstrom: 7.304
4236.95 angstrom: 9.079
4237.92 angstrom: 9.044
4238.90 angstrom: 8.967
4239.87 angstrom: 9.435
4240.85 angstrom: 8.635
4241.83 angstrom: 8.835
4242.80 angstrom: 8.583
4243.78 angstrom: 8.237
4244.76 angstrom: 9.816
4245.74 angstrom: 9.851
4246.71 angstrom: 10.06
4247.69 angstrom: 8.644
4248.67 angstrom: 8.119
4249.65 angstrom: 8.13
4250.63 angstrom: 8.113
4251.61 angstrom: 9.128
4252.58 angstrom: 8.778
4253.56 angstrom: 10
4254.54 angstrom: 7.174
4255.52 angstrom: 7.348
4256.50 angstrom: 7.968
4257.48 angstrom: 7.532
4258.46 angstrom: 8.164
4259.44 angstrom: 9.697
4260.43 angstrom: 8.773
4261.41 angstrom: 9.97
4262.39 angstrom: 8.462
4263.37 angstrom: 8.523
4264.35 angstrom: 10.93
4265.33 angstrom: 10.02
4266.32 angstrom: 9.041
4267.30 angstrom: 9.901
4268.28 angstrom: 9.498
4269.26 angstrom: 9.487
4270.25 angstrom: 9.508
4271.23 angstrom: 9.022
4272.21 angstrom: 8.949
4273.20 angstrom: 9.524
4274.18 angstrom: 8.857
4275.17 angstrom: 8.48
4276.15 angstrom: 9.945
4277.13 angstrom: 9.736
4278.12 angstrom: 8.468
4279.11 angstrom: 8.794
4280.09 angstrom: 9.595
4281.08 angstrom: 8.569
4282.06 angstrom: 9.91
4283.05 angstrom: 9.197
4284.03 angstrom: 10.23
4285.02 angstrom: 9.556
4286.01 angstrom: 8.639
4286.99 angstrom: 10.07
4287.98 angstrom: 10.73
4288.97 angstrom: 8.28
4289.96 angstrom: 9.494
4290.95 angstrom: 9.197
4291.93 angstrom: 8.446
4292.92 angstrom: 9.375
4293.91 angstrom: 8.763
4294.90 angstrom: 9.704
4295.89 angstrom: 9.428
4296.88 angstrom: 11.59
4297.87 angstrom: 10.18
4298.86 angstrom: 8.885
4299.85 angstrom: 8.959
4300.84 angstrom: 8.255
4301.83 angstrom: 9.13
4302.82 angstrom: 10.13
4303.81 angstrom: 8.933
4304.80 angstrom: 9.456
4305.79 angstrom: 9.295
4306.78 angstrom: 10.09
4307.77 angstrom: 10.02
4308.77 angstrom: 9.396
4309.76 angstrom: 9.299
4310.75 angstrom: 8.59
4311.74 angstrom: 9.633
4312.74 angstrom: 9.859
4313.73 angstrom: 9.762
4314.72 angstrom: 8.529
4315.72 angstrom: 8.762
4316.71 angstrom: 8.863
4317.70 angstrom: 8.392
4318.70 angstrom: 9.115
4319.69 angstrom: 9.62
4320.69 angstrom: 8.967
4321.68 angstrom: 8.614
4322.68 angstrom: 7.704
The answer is 1.5 angstrom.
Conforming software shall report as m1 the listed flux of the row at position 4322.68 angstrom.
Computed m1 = 7.704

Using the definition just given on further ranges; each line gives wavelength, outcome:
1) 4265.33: 10.02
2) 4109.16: 9.262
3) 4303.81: 8.933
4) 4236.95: 9.079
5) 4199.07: 8.434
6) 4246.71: 10.06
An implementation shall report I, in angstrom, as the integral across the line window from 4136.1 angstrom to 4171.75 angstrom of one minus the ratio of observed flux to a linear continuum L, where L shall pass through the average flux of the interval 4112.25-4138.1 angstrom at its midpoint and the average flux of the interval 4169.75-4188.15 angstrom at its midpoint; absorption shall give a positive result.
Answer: 0.95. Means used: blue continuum 8.31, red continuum 8.69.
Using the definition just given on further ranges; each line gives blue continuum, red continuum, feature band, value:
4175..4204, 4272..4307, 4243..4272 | 0.5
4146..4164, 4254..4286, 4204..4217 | -0.5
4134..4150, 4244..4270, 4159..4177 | 0.3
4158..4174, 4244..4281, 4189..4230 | -1.2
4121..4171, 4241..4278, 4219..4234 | 0.1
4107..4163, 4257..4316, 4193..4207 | 0.0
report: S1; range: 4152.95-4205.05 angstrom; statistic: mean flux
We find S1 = 8.57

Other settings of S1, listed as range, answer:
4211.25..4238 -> 8.81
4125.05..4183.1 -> 8.39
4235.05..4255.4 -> 8.77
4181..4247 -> 8.83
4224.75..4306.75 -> 9.05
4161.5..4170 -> 8.1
